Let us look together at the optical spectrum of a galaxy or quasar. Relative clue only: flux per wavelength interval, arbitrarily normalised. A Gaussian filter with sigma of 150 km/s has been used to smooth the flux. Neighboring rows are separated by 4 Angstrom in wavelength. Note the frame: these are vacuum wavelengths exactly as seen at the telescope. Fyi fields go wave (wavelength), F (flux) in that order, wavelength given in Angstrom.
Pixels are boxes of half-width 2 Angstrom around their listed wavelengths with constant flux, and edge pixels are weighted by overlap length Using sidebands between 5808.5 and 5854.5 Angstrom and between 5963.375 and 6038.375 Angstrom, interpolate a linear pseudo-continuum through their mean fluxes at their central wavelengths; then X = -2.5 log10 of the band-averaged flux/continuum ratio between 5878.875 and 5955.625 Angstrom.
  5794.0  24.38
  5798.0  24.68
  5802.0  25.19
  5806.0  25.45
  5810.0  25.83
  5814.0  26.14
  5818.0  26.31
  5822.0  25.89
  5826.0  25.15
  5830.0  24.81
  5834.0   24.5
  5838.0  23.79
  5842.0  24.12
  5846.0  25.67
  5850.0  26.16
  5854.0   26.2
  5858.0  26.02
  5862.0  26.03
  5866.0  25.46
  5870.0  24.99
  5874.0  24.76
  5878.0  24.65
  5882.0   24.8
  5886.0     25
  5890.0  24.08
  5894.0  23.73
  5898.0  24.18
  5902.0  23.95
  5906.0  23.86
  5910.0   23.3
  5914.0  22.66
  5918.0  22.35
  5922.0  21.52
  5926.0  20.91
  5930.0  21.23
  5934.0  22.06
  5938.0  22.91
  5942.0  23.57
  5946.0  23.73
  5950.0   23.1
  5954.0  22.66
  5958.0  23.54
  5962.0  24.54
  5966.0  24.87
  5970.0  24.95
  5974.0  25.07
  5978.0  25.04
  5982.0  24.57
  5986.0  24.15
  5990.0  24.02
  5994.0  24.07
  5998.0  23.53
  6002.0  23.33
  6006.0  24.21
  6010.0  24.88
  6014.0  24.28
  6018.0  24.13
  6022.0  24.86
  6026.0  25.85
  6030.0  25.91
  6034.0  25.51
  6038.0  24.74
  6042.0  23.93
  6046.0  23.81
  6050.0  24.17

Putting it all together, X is 0.082 mag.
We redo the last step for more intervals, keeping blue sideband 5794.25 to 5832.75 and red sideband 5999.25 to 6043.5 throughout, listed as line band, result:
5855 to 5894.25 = 0.01 mag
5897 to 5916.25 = 0.07 mag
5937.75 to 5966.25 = 0.06 mag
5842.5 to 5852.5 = -0.02 mag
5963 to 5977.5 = 0.00 mag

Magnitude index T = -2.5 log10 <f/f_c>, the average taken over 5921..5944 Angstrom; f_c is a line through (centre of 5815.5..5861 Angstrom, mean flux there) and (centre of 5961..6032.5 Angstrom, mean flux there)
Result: 0.13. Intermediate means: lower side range 25.4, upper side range 24.6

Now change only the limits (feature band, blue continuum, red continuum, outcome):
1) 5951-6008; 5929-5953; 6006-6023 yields -0.022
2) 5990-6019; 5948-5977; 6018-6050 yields 0.022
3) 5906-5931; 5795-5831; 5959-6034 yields 0.129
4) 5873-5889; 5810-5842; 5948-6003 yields 0.002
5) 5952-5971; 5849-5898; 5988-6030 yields 0.025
